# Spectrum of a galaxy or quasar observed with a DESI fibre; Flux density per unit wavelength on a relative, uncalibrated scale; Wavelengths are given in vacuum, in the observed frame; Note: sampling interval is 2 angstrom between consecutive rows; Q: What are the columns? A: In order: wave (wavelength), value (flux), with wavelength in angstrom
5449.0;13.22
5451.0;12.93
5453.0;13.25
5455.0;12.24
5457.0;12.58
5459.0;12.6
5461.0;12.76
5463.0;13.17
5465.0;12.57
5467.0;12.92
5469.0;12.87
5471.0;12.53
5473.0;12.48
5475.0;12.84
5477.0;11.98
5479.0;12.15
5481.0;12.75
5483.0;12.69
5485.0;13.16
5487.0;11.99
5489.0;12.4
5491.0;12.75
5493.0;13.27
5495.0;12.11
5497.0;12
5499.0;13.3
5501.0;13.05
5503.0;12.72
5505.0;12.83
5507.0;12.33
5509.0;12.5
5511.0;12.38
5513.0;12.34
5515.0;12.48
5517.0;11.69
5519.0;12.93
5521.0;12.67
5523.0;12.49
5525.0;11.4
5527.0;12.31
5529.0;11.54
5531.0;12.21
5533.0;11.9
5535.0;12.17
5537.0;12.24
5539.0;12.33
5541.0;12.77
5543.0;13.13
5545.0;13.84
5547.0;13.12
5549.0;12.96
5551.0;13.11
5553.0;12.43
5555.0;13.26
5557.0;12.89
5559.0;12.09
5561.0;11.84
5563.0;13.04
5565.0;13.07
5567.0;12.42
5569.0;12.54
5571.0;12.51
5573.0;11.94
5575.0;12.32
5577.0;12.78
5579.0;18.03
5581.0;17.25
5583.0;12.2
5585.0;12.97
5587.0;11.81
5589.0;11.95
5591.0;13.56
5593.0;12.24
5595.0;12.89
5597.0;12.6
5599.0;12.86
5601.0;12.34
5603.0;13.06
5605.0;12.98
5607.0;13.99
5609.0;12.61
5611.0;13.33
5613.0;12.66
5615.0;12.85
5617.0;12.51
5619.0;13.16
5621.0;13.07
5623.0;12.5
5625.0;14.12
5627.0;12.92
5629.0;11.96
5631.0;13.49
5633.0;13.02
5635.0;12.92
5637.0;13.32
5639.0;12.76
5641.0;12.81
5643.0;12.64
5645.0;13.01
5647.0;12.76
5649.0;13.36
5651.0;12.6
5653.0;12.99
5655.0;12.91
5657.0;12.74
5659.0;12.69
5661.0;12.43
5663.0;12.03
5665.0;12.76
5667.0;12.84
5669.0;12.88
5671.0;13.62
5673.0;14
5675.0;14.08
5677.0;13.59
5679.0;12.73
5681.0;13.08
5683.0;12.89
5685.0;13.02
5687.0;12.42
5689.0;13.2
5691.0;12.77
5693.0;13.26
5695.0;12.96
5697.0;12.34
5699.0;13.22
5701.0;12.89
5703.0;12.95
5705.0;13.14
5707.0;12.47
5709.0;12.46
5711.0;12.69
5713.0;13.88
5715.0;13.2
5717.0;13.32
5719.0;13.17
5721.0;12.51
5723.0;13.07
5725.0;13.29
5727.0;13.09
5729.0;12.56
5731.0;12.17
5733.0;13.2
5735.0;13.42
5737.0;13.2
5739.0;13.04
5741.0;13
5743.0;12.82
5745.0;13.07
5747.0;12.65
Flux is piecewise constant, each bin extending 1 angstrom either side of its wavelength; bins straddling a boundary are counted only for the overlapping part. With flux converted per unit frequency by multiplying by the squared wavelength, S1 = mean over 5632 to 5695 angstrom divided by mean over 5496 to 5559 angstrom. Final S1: 1.1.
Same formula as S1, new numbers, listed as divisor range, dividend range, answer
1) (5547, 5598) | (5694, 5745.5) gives 1.05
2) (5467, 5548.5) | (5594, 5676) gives 1.08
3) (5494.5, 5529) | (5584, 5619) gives 1.06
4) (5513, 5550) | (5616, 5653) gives 1.08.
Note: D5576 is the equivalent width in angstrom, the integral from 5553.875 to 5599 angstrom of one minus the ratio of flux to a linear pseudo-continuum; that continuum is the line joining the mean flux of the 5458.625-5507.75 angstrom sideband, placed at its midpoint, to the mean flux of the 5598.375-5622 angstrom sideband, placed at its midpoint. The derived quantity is -0.5 angstrom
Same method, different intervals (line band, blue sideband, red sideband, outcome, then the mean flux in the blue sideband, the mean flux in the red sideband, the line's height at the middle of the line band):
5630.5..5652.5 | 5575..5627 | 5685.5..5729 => 0.2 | 13.2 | 13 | 13.1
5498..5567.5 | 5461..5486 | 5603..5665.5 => 1.1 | 12.7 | 12.9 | 12.8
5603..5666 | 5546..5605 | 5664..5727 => 0.5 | 13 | 13.1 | 13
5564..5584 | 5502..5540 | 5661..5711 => -1.6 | 12.3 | 13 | 12.5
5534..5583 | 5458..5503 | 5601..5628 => -0.7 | 12.7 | 13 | 12.9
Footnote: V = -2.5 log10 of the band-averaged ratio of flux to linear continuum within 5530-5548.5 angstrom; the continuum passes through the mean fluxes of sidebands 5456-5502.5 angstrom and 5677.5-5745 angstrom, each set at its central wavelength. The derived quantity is 0.01 mag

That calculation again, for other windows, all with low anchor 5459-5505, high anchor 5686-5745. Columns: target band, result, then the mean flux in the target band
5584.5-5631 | -0.001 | 12.8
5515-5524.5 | 0.027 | 12.4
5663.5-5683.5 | -0.027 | 13.2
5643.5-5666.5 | 0.011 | 12.8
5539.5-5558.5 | -0.023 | 13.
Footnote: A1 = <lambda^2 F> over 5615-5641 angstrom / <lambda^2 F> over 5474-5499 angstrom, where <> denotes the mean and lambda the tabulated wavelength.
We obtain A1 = 1.09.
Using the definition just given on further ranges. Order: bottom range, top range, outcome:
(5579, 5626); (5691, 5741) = 1.03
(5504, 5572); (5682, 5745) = 1.10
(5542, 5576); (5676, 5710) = 1.06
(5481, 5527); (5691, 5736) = 1.12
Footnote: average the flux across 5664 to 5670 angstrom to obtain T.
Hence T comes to 12.8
